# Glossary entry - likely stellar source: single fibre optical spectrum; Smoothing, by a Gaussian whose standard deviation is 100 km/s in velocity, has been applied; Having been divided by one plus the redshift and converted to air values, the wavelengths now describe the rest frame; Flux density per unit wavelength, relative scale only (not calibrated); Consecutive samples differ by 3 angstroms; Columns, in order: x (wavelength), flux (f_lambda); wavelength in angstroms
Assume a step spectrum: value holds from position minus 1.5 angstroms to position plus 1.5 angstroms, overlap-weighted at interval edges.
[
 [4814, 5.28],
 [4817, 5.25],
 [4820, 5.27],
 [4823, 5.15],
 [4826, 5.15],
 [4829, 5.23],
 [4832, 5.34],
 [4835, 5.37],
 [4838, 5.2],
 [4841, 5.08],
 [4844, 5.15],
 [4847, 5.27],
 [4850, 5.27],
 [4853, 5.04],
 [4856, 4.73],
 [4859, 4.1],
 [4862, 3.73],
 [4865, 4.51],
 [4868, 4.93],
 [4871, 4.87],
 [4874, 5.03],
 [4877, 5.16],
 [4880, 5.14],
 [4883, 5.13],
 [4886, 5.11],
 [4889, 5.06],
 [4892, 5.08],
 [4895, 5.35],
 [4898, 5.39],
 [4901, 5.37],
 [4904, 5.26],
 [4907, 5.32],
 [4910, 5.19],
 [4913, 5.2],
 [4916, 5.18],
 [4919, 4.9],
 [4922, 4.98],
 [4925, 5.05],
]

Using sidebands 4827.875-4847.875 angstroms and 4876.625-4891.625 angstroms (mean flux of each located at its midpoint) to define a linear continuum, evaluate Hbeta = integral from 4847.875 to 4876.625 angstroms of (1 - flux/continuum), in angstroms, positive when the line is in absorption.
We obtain 2.50 angstroms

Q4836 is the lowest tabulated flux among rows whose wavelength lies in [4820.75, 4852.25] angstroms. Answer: 5.08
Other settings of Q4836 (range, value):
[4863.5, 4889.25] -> 4.51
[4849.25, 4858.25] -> 4.73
